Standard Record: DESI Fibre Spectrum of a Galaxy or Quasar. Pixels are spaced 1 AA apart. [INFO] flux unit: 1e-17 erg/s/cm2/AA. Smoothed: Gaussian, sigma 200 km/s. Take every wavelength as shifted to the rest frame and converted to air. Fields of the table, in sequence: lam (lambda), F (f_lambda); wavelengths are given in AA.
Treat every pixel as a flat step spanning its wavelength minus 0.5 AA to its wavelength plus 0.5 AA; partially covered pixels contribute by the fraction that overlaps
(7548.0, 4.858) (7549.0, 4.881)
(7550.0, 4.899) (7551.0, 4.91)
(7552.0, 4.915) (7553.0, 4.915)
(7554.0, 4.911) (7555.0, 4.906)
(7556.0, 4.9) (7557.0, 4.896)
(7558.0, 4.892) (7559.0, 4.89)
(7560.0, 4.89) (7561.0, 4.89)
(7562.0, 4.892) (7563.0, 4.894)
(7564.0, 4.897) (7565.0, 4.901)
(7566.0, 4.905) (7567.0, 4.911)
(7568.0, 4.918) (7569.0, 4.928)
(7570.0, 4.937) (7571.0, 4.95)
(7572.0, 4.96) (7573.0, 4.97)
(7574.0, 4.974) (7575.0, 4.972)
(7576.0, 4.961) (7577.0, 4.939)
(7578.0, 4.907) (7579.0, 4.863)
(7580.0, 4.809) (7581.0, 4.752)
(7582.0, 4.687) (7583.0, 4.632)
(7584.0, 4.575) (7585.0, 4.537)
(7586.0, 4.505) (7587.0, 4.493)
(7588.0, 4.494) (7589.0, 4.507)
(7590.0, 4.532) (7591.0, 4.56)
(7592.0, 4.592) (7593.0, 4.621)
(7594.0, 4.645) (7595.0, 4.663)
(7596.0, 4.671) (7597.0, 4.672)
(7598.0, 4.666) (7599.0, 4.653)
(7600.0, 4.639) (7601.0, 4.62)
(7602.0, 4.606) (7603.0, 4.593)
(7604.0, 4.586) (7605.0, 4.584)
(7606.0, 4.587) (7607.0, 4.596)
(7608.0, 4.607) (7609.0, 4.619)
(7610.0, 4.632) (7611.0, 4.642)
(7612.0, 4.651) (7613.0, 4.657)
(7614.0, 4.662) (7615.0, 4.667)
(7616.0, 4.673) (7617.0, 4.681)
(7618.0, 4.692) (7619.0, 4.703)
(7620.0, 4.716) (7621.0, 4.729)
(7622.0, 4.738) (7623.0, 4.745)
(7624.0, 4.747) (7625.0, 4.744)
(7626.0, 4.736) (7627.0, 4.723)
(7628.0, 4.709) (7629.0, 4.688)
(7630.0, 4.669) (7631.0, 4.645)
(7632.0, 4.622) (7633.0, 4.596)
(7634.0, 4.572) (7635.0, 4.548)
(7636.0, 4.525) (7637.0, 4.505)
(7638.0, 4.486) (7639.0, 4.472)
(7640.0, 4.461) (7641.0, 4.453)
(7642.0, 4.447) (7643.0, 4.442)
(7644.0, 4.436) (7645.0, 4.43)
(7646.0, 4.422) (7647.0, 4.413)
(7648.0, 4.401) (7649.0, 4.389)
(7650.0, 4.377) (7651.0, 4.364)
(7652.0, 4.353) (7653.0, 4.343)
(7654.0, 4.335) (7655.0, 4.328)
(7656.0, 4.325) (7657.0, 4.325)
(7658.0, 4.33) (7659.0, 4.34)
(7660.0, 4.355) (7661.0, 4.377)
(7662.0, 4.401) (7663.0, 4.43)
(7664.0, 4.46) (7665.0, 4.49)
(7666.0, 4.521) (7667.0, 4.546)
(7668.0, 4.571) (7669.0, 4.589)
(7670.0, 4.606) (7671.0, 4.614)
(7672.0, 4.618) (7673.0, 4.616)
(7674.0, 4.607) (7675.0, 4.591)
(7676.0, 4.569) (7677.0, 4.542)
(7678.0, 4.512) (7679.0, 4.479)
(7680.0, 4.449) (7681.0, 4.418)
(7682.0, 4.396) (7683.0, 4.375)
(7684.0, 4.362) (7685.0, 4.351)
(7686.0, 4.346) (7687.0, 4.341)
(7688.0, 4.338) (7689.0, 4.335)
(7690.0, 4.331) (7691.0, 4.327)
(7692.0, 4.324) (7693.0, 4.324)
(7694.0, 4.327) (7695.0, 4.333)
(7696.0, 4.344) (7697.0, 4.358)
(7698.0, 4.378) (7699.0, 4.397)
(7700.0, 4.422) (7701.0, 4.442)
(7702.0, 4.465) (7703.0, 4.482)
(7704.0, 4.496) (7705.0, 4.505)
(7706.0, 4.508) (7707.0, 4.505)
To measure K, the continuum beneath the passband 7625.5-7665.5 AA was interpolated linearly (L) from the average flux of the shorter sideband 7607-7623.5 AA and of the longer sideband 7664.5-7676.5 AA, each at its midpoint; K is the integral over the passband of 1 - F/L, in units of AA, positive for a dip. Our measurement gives 1.33 AA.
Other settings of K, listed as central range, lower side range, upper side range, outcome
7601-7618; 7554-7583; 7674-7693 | 0.3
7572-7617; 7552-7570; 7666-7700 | 1.0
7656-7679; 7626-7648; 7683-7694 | -0.4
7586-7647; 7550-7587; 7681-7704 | 0.8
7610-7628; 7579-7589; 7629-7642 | -0.5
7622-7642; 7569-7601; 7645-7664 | -0.6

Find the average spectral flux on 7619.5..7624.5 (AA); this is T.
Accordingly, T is 4.74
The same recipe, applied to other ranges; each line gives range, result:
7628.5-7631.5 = 4.67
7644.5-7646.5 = 4.43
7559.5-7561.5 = 4.89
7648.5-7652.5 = 4.37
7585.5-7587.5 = 4.5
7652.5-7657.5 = 4.33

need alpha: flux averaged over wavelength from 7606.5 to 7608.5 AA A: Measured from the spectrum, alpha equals 4.6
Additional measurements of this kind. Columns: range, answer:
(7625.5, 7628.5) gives 4.72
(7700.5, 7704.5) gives 4.47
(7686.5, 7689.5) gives 4.34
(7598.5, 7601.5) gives 4.64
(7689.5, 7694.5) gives 4.33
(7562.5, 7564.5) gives 4.9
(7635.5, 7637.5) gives 4.52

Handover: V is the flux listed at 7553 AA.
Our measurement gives 4.915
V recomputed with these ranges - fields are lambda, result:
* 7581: 4.752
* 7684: 4.362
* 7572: 4.96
